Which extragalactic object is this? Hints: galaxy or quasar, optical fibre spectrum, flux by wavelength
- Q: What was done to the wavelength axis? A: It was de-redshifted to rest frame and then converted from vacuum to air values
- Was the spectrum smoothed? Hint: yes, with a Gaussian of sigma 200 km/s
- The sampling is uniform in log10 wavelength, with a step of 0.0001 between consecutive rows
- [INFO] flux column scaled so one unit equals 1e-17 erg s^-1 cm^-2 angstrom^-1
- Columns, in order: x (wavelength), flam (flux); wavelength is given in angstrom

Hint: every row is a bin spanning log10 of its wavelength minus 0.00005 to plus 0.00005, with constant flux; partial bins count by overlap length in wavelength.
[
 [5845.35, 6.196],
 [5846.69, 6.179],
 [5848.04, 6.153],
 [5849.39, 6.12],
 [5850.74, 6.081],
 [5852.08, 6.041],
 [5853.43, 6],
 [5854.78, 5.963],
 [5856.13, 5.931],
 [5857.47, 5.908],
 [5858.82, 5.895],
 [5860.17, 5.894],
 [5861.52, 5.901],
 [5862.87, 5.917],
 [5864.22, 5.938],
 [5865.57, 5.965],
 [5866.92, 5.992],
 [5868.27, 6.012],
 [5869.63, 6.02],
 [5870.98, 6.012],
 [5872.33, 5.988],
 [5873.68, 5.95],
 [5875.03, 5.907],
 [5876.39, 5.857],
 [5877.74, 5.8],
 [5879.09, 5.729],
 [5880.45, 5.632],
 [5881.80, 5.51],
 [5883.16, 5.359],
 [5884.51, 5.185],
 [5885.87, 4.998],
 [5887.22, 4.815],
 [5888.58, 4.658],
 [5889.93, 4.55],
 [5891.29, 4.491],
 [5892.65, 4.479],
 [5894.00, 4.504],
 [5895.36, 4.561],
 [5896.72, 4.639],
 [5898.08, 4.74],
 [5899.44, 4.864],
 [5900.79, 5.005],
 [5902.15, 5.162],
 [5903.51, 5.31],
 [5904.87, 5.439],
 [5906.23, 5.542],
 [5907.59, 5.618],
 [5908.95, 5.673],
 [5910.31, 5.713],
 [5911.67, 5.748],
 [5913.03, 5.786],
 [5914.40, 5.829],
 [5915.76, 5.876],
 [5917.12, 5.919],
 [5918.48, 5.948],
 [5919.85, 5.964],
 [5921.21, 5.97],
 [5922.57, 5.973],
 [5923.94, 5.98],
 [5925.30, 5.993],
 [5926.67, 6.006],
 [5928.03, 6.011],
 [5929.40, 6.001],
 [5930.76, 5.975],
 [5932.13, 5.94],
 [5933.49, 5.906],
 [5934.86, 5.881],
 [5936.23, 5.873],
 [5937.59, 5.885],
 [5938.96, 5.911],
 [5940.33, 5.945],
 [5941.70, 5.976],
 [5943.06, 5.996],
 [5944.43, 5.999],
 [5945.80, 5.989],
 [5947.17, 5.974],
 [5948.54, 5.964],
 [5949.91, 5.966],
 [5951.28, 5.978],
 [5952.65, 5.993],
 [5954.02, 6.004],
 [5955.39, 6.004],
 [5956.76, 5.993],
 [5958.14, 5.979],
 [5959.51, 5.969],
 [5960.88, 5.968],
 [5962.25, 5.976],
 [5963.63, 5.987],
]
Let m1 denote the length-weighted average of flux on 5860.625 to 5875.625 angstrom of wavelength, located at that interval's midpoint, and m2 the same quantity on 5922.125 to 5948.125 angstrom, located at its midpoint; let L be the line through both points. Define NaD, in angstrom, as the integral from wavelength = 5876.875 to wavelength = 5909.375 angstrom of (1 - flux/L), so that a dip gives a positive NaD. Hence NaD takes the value 4.7 angstrom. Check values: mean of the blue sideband 5.96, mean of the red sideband 5.96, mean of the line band 5.09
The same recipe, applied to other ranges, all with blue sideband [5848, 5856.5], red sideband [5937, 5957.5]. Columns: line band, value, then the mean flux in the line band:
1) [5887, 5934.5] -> 4.3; 5.46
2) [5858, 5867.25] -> 0.2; 5.93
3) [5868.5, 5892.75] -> 2.4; 5.42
